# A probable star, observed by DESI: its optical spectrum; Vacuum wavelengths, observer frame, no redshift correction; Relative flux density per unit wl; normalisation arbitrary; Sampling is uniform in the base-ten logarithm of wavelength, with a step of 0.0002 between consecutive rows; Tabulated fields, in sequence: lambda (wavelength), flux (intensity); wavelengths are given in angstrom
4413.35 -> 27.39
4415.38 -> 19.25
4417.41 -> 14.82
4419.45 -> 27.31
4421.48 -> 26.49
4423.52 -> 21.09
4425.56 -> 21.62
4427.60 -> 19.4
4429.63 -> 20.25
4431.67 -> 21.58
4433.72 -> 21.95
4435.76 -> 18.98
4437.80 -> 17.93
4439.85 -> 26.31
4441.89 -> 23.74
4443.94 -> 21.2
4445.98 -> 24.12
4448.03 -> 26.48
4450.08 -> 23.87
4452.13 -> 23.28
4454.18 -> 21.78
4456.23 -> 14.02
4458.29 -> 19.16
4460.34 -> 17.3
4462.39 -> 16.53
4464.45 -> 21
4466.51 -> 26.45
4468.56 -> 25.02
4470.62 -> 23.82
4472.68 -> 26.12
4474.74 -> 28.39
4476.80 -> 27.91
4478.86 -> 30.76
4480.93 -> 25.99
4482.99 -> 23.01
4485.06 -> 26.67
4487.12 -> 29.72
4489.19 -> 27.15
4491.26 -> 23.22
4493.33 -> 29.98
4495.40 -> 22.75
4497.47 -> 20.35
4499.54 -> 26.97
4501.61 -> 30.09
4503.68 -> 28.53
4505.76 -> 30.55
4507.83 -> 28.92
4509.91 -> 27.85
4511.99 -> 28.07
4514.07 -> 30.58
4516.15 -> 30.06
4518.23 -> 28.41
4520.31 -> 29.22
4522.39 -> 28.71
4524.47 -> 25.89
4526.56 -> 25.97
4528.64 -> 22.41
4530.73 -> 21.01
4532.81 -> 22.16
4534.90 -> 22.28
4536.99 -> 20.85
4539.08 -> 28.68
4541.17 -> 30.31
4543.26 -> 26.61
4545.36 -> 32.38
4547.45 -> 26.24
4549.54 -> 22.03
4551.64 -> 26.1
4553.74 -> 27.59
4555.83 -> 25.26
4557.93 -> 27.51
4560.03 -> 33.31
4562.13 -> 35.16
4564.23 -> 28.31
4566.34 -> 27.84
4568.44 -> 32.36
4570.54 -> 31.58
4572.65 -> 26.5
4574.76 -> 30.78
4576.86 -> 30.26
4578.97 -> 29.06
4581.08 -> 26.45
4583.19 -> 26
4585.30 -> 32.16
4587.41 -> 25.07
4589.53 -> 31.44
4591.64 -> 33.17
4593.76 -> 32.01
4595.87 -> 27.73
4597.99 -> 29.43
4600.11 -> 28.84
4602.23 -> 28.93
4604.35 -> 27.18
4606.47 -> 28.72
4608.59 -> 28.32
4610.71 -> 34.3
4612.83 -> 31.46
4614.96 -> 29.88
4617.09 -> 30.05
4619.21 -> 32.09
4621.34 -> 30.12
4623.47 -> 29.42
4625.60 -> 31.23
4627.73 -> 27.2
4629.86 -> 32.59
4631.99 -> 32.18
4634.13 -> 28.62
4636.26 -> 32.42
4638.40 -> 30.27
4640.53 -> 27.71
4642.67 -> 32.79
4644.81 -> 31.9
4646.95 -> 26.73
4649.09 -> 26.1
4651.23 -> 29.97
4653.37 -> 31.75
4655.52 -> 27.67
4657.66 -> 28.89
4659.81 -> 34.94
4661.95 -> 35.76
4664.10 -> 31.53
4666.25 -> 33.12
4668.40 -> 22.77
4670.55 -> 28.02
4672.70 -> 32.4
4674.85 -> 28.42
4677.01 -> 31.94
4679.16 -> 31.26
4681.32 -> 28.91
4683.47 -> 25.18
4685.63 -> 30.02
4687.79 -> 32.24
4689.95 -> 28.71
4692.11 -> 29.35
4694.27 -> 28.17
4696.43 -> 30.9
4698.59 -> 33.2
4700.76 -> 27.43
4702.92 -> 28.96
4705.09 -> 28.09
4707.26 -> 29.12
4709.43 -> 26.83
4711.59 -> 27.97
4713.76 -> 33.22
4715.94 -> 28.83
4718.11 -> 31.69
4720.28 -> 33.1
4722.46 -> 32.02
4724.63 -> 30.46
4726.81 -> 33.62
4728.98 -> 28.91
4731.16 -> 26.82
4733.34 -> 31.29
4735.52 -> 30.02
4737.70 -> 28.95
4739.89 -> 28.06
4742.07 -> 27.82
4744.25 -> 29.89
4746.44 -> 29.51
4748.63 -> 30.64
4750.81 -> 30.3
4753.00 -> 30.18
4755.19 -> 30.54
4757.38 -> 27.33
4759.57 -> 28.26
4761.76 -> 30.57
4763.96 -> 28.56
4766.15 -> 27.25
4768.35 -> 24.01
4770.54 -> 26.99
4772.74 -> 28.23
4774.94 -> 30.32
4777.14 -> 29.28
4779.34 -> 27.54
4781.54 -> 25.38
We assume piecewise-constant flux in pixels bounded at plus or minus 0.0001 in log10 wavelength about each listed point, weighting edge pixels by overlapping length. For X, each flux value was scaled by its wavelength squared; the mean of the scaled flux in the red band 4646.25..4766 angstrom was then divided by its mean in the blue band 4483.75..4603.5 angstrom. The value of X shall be 1.15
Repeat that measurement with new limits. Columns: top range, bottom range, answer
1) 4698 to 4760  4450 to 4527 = 1.29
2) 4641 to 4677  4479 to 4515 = 1.19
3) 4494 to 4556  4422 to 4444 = 1.30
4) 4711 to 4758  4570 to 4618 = 1.08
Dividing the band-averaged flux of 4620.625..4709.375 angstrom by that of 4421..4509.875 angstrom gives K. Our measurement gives 1.2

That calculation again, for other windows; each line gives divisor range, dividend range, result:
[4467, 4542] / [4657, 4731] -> 1.13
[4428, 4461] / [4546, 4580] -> 1.35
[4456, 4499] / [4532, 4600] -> 1.17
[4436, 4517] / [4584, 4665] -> 1.21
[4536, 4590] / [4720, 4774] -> 1.03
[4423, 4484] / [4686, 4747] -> 1.32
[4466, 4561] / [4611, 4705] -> 1.12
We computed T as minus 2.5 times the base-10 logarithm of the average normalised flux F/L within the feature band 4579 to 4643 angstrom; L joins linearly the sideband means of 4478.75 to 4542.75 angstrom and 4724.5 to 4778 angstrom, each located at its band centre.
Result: -0.08 mag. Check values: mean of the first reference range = 26.6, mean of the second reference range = 29.1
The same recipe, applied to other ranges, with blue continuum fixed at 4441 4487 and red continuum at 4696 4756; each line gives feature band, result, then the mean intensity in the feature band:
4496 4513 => -0.12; 27.5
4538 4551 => -0.09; 27.6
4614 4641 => -0.11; 30.4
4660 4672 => -0.08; 30.7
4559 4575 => -0.18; 30.7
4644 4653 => -0.03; 28.8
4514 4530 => -0.10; 27.3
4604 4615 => -0.12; 30.2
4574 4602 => -0.11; 29.4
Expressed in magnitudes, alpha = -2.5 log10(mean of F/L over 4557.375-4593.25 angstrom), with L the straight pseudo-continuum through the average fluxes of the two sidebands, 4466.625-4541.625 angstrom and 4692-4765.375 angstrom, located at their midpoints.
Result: -0.09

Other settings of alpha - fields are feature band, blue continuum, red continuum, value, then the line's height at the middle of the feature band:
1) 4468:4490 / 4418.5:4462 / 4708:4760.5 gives -0.18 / 22.8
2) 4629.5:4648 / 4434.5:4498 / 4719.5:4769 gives -0.12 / 27.3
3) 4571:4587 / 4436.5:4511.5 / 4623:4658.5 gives -0.03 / 27.9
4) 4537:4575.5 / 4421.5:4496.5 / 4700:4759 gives -0.12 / 25.6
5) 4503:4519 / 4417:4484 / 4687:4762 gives -0.20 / 24.3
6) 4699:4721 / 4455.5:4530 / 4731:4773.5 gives -0.05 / 28.3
